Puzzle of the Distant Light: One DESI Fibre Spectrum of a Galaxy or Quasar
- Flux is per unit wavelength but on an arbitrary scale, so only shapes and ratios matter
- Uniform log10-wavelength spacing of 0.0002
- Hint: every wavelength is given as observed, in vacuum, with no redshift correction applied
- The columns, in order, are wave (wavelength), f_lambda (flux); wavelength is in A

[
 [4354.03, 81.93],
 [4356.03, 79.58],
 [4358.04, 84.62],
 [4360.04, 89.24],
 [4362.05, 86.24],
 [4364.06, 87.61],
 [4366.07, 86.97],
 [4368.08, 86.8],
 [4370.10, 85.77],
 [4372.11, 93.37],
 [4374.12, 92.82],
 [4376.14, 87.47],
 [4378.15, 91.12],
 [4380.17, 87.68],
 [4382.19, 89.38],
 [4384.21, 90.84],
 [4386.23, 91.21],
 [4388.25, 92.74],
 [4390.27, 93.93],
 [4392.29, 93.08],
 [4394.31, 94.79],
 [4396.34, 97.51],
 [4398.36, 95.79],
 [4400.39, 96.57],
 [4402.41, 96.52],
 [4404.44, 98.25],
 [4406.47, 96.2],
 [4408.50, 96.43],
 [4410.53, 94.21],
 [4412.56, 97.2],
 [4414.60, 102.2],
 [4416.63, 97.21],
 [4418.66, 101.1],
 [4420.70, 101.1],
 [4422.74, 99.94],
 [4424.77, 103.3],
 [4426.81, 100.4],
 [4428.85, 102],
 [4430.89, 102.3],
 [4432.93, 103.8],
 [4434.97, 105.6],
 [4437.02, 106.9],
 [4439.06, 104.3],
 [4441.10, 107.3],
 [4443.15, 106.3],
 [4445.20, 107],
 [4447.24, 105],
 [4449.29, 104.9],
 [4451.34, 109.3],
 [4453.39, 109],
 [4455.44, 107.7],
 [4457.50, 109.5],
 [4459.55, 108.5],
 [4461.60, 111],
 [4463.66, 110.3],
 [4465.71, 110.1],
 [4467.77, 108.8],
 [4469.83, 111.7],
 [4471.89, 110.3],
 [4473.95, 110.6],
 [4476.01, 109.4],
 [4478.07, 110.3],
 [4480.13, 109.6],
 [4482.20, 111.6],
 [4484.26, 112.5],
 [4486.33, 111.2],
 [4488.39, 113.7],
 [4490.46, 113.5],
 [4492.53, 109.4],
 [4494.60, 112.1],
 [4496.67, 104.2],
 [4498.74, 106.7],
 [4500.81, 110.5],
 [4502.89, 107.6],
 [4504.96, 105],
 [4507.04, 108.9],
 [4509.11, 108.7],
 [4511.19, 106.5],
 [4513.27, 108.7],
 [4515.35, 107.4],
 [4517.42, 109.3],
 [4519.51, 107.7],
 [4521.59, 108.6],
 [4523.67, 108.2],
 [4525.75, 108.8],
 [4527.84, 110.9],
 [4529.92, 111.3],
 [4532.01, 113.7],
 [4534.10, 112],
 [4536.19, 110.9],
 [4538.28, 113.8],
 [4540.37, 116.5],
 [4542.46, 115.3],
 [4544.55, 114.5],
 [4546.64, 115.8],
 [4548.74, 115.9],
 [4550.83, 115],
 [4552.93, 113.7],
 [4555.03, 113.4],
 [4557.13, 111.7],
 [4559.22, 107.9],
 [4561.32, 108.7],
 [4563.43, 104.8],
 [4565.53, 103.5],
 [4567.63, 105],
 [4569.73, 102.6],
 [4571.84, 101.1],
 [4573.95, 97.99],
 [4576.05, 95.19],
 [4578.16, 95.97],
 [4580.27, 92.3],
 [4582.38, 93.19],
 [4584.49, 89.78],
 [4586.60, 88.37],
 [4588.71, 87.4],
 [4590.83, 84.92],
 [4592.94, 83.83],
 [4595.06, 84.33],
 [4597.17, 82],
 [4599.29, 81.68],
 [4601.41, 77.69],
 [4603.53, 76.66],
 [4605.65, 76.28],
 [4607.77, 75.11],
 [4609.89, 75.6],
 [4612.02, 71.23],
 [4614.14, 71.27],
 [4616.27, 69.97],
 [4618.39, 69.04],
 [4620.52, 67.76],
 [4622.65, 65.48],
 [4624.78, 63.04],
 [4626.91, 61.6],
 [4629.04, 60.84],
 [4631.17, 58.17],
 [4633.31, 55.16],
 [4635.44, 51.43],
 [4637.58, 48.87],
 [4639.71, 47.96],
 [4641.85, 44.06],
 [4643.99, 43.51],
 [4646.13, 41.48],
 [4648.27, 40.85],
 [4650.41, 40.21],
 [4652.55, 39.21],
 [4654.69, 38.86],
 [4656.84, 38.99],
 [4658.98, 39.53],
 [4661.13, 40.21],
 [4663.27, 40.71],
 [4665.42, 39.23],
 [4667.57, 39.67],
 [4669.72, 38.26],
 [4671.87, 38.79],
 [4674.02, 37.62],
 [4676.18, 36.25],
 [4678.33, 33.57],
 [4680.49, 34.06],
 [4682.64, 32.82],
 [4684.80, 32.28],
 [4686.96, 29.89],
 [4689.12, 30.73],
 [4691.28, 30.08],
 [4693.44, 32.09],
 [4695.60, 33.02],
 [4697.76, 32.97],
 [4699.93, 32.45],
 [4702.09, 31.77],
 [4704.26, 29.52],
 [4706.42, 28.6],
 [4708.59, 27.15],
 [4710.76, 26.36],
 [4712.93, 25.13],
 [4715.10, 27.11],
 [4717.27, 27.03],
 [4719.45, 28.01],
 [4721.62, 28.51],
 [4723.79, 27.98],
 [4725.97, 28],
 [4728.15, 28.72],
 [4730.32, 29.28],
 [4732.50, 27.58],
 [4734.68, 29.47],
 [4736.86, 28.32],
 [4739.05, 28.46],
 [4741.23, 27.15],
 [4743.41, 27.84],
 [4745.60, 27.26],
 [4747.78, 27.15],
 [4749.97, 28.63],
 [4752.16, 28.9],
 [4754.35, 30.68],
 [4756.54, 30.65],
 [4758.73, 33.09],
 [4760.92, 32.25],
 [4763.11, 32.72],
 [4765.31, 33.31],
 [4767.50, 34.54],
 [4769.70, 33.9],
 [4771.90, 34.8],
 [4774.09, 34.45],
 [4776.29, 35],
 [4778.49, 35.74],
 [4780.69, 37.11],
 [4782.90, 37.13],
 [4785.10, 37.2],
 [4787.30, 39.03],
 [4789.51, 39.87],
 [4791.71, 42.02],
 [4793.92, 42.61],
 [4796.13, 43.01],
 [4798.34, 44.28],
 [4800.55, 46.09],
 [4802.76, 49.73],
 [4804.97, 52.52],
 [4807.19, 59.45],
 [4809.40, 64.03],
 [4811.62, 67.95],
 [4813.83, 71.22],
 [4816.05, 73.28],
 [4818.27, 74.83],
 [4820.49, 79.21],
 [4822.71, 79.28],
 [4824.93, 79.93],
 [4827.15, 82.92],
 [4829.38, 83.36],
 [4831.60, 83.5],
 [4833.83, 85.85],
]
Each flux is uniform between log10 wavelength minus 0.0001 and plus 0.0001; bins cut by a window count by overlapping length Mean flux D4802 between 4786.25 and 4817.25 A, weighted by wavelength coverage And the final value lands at 52.6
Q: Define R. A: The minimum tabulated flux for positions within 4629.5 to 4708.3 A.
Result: 28.6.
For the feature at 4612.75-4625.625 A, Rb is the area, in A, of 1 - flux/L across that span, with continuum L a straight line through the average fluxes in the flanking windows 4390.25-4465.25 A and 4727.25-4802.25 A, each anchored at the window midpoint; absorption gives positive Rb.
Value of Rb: -0.9 A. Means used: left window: 102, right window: 33.9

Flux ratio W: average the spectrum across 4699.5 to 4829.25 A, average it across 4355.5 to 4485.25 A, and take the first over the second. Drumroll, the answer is 0.40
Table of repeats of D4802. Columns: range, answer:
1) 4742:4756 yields 28.5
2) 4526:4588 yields 106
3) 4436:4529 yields 109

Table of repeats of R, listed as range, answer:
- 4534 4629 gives 61.6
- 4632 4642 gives 44.06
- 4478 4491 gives 109.6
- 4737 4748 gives 27.15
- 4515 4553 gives 107.4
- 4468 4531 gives 104.2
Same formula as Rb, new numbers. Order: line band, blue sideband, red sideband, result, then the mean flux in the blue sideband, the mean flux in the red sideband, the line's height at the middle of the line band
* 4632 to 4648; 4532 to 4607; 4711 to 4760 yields 5.1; 99.7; 28.4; 69.4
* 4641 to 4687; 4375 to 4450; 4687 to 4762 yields 4.6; 98.4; 29.2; 42.6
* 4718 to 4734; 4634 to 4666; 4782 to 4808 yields 5.6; 42.5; 44.3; 43.5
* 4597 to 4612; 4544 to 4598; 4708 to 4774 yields 1.6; 100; 29.4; 86.3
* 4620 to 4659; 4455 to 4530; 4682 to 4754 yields 5.2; 109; 29.1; 57.1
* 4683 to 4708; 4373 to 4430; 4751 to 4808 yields 9.7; 95.8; 38.4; 51.1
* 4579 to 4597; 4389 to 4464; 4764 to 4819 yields -2.4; 102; 46.3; 77.4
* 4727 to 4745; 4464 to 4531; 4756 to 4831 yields 9.8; 110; 50.3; 61.8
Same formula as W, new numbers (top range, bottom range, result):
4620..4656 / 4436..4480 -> 0.47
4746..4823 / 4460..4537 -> 0.40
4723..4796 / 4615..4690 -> 0.72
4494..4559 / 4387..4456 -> 1.10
